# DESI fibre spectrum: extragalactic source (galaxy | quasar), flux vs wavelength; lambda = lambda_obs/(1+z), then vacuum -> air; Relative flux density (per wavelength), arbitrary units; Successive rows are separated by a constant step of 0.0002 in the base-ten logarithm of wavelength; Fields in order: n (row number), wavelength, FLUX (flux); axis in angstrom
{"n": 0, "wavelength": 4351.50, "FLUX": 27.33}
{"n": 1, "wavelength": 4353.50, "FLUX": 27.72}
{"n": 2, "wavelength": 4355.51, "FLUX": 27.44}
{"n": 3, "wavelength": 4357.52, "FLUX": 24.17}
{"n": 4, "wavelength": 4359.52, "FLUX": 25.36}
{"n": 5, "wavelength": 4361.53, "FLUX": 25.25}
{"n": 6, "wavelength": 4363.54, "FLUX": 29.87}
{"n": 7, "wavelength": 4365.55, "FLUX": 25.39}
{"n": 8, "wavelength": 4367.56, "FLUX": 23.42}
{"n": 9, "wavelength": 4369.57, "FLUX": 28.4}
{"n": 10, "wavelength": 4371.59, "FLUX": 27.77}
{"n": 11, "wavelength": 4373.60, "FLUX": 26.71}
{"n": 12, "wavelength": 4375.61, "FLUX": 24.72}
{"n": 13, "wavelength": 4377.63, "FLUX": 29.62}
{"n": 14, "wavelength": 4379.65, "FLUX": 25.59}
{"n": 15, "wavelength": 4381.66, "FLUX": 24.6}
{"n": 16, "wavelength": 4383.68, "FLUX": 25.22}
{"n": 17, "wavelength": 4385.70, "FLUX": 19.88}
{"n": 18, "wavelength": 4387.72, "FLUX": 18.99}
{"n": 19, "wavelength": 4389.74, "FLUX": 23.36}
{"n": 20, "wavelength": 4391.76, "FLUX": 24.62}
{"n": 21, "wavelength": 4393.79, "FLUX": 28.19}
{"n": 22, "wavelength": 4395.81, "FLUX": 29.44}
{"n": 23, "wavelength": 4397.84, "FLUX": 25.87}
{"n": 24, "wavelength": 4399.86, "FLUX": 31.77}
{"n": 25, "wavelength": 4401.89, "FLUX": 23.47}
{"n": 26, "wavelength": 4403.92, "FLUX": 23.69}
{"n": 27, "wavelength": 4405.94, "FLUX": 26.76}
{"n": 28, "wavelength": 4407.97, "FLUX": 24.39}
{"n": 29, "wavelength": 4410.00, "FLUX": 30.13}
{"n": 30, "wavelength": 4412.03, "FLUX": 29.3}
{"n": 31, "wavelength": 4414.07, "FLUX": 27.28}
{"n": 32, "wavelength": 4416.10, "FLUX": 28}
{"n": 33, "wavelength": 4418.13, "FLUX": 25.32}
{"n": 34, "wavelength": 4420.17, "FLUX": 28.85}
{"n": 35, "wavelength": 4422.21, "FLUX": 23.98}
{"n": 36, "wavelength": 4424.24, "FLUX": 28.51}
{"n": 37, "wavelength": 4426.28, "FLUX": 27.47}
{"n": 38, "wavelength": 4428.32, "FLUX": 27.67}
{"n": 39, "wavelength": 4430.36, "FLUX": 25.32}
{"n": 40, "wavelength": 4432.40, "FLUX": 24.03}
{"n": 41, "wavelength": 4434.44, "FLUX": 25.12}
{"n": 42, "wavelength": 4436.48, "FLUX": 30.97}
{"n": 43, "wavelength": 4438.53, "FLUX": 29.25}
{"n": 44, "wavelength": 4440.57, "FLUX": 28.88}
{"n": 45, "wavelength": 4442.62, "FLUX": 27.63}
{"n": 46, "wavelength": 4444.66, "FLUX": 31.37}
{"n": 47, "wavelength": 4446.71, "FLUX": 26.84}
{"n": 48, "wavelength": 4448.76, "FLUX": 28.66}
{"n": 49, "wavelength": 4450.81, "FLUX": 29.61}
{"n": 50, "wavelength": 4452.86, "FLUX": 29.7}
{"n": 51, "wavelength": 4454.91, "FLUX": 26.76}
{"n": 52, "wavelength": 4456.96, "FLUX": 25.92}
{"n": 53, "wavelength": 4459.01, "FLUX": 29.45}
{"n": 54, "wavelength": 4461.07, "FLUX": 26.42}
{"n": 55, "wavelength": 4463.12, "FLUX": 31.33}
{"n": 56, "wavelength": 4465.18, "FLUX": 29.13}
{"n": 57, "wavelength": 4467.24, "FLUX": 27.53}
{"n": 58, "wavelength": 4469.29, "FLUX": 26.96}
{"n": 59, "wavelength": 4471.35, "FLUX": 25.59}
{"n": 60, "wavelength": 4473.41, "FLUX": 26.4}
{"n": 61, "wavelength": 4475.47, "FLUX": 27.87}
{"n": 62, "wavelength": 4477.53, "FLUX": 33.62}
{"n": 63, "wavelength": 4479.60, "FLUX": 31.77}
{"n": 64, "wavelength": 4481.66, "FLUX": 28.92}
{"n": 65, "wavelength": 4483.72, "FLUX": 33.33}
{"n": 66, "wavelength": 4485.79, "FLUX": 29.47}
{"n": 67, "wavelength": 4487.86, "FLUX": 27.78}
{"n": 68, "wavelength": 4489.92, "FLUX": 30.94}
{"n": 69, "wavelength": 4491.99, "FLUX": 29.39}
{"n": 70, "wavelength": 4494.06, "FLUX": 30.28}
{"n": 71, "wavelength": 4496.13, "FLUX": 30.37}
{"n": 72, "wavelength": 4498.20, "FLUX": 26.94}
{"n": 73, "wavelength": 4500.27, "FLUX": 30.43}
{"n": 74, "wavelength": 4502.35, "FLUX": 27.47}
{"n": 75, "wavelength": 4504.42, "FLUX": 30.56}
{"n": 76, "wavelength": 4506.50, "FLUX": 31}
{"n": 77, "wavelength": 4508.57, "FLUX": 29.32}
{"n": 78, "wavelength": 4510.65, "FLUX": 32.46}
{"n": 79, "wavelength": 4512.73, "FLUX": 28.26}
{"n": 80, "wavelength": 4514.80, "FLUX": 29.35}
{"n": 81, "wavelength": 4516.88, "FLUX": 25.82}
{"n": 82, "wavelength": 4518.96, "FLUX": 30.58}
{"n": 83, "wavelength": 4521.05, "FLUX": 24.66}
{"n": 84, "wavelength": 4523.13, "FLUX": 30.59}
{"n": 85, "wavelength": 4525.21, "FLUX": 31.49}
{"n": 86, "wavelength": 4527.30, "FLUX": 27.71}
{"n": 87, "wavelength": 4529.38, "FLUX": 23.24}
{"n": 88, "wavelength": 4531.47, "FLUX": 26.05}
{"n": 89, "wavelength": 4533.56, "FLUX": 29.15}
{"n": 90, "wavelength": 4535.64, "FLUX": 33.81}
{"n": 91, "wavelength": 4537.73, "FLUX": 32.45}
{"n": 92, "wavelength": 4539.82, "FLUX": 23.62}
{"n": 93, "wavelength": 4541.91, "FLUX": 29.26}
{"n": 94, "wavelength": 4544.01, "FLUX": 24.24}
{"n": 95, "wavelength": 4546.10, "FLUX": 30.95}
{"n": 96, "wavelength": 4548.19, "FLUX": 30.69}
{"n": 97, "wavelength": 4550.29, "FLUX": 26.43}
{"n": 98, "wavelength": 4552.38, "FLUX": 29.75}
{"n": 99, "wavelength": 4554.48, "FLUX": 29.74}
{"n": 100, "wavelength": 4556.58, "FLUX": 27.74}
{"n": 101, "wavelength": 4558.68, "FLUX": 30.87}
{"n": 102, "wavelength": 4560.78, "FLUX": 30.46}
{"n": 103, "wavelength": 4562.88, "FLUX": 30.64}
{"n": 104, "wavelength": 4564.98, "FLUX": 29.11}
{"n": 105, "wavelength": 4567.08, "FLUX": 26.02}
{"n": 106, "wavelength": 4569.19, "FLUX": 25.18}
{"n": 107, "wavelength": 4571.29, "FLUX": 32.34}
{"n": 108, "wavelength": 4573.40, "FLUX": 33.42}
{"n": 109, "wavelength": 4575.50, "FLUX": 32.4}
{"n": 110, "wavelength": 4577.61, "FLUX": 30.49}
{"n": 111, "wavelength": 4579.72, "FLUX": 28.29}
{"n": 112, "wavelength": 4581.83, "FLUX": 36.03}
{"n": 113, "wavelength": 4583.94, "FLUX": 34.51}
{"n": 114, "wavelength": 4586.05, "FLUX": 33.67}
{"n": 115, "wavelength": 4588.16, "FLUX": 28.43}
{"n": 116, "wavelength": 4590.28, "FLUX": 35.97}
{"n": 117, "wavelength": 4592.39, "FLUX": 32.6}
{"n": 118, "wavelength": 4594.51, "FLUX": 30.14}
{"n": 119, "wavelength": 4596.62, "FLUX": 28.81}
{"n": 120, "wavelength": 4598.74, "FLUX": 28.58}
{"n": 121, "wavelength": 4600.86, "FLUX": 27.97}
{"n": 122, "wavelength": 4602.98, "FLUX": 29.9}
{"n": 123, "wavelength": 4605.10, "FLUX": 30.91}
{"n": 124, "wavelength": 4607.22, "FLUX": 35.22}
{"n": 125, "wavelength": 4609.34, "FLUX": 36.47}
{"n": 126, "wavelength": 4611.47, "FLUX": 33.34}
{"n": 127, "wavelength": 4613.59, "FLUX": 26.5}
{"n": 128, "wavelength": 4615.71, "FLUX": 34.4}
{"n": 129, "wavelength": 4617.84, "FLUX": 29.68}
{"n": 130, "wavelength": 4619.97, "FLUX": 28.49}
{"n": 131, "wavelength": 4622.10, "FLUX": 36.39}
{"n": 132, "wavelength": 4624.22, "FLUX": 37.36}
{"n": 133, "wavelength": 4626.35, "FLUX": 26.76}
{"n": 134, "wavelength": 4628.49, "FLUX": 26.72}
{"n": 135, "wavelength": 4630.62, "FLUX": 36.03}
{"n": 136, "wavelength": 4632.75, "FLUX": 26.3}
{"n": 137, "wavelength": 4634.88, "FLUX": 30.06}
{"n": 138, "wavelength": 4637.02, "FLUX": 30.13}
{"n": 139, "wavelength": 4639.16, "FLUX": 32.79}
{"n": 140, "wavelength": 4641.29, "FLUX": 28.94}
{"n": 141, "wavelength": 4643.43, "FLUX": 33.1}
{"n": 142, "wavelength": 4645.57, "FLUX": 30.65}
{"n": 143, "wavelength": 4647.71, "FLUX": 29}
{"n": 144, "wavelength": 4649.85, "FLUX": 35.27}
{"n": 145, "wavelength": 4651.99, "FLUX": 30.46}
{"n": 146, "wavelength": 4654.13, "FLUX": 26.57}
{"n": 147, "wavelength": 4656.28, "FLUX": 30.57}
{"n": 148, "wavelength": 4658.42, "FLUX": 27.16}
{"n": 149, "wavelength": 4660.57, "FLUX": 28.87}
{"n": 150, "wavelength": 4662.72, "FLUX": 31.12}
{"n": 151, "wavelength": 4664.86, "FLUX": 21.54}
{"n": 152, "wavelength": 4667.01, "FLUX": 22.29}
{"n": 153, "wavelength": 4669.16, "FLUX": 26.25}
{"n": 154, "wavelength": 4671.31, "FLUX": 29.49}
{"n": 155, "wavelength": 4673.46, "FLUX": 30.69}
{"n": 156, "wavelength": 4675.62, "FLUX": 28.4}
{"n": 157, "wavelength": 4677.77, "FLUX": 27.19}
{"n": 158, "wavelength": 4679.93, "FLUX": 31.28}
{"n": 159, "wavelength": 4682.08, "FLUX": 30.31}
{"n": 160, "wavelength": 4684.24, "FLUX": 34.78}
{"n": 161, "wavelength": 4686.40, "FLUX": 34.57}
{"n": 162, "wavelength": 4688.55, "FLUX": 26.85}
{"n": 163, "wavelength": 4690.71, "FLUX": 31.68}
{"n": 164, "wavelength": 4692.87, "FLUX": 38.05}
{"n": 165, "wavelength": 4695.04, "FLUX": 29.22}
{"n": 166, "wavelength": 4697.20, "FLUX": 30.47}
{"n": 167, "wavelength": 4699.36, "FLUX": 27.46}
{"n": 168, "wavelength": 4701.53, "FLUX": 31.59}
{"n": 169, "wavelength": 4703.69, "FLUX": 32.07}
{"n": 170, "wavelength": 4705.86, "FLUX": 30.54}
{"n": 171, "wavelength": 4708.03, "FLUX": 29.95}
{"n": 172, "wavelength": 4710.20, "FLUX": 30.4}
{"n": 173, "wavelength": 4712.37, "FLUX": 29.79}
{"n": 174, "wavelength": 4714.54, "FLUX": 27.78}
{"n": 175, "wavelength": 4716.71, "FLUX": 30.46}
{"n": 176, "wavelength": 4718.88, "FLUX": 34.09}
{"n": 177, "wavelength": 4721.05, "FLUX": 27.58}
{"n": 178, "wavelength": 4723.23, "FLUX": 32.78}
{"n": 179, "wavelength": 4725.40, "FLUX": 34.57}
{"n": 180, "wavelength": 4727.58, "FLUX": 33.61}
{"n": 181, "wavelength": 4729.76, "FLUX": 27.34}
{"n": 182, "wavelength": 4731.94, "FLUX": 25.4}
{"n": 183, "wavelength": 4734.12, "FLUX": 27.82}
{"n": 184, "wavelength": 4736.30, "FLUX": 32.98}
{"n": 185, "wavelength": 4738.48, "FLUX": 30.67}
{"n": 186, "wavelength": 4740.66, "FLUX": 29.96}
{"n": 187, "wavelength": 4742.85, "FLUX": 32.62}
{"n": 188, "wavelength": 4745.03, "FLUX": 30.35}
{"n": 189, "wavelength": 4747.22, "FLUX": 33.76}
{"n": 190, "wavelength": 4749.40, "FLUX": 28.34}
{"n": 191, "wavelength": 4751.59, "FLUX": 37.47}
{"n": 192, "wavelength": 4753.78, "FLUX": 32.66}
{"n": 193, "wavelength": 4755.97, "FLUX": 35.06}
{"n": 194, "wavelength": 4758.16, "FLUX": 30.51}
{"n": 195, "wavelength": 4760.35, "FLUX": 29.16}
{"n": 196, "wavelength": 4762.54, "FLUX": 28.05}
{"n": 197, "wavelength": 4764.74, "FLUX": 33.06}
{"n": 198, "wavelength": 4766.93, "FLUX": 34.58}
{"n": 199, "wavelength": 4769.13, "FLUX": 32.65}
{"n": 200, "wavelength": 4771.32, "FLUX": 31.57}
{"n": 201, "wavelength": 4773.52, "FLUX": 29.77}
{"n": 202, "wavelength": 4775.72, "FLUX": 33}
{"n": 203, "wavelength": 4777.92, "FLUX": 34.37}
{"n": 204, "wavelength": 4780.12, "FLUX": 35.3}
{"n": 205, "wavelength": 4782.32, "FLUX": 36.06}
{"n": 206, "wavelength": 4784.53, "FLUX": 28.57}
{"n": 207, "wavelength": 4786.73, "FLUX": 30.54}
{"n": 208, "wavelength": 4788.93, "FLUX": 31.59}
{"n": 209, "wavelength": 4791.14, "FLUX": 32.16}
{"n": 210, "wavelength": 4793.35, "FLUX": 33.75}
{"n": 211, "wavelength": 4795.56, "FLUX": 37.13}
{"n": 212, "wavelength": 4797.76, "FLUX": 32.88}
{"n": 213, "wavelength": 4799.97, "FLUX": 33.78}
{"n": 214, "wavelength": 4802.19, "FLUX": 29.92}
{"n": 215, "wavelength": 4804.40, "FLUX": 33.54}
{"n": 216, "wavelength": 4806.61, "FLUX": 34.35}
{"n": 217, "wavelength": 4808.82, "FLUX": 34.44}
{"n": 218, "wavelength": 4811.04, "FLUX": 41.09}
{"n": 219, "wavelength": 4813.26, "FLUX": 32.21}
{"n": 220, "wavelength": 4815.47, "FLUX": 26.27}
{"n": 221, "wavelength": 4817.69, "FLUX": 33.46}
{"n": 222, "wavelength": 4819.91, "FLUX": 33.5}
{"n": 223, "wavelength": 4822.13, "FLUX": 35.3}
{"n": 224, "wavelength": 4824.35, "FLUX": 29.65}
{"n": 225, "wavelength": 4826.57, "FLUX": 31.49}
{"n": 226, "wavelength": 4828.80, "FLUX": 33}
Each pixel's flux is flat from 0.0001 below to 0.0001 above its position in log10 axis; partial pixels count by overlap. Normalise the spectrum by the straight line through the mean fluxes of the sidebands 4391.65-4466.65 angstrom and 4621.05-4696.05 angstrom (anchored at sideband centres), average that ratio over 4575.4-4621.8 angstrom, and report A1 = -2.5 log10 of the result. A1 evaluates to -0.07 mag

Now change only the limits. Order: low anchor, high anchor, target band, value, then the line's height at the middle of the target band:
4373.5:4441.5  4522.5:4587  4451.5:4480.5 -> -0.030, 27.7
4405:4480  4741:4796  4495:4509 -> -0.027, 28.7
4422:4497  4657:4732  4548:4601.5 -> -0.043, 29.2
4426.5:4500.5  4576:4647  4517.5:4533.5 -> 0.075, 29.8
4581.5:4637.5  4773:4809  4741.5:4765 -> 0.029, 32.7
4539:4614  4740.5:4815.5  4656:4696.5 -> 0.073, 31.5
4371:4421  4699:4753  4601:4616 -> -0.102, 29.2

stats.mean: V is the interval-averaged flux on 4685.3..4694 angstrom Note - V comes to 32.8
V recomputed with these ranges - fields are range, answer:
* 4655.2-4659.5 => 28.8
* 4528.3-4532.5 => 24.7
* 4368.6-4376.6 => 26.9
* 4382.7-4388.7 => 21.4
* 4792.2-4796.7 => 35.4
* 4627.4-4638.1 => 29.8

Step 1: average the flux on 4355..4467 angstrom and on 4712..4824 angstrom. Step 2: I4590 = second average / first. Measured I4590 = 1.20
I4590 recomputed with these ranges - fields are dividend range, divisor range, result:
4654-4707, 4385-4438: 1.13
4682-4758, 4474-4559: 1.07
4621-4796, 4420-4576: 1.07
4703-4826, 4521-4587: 1.08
